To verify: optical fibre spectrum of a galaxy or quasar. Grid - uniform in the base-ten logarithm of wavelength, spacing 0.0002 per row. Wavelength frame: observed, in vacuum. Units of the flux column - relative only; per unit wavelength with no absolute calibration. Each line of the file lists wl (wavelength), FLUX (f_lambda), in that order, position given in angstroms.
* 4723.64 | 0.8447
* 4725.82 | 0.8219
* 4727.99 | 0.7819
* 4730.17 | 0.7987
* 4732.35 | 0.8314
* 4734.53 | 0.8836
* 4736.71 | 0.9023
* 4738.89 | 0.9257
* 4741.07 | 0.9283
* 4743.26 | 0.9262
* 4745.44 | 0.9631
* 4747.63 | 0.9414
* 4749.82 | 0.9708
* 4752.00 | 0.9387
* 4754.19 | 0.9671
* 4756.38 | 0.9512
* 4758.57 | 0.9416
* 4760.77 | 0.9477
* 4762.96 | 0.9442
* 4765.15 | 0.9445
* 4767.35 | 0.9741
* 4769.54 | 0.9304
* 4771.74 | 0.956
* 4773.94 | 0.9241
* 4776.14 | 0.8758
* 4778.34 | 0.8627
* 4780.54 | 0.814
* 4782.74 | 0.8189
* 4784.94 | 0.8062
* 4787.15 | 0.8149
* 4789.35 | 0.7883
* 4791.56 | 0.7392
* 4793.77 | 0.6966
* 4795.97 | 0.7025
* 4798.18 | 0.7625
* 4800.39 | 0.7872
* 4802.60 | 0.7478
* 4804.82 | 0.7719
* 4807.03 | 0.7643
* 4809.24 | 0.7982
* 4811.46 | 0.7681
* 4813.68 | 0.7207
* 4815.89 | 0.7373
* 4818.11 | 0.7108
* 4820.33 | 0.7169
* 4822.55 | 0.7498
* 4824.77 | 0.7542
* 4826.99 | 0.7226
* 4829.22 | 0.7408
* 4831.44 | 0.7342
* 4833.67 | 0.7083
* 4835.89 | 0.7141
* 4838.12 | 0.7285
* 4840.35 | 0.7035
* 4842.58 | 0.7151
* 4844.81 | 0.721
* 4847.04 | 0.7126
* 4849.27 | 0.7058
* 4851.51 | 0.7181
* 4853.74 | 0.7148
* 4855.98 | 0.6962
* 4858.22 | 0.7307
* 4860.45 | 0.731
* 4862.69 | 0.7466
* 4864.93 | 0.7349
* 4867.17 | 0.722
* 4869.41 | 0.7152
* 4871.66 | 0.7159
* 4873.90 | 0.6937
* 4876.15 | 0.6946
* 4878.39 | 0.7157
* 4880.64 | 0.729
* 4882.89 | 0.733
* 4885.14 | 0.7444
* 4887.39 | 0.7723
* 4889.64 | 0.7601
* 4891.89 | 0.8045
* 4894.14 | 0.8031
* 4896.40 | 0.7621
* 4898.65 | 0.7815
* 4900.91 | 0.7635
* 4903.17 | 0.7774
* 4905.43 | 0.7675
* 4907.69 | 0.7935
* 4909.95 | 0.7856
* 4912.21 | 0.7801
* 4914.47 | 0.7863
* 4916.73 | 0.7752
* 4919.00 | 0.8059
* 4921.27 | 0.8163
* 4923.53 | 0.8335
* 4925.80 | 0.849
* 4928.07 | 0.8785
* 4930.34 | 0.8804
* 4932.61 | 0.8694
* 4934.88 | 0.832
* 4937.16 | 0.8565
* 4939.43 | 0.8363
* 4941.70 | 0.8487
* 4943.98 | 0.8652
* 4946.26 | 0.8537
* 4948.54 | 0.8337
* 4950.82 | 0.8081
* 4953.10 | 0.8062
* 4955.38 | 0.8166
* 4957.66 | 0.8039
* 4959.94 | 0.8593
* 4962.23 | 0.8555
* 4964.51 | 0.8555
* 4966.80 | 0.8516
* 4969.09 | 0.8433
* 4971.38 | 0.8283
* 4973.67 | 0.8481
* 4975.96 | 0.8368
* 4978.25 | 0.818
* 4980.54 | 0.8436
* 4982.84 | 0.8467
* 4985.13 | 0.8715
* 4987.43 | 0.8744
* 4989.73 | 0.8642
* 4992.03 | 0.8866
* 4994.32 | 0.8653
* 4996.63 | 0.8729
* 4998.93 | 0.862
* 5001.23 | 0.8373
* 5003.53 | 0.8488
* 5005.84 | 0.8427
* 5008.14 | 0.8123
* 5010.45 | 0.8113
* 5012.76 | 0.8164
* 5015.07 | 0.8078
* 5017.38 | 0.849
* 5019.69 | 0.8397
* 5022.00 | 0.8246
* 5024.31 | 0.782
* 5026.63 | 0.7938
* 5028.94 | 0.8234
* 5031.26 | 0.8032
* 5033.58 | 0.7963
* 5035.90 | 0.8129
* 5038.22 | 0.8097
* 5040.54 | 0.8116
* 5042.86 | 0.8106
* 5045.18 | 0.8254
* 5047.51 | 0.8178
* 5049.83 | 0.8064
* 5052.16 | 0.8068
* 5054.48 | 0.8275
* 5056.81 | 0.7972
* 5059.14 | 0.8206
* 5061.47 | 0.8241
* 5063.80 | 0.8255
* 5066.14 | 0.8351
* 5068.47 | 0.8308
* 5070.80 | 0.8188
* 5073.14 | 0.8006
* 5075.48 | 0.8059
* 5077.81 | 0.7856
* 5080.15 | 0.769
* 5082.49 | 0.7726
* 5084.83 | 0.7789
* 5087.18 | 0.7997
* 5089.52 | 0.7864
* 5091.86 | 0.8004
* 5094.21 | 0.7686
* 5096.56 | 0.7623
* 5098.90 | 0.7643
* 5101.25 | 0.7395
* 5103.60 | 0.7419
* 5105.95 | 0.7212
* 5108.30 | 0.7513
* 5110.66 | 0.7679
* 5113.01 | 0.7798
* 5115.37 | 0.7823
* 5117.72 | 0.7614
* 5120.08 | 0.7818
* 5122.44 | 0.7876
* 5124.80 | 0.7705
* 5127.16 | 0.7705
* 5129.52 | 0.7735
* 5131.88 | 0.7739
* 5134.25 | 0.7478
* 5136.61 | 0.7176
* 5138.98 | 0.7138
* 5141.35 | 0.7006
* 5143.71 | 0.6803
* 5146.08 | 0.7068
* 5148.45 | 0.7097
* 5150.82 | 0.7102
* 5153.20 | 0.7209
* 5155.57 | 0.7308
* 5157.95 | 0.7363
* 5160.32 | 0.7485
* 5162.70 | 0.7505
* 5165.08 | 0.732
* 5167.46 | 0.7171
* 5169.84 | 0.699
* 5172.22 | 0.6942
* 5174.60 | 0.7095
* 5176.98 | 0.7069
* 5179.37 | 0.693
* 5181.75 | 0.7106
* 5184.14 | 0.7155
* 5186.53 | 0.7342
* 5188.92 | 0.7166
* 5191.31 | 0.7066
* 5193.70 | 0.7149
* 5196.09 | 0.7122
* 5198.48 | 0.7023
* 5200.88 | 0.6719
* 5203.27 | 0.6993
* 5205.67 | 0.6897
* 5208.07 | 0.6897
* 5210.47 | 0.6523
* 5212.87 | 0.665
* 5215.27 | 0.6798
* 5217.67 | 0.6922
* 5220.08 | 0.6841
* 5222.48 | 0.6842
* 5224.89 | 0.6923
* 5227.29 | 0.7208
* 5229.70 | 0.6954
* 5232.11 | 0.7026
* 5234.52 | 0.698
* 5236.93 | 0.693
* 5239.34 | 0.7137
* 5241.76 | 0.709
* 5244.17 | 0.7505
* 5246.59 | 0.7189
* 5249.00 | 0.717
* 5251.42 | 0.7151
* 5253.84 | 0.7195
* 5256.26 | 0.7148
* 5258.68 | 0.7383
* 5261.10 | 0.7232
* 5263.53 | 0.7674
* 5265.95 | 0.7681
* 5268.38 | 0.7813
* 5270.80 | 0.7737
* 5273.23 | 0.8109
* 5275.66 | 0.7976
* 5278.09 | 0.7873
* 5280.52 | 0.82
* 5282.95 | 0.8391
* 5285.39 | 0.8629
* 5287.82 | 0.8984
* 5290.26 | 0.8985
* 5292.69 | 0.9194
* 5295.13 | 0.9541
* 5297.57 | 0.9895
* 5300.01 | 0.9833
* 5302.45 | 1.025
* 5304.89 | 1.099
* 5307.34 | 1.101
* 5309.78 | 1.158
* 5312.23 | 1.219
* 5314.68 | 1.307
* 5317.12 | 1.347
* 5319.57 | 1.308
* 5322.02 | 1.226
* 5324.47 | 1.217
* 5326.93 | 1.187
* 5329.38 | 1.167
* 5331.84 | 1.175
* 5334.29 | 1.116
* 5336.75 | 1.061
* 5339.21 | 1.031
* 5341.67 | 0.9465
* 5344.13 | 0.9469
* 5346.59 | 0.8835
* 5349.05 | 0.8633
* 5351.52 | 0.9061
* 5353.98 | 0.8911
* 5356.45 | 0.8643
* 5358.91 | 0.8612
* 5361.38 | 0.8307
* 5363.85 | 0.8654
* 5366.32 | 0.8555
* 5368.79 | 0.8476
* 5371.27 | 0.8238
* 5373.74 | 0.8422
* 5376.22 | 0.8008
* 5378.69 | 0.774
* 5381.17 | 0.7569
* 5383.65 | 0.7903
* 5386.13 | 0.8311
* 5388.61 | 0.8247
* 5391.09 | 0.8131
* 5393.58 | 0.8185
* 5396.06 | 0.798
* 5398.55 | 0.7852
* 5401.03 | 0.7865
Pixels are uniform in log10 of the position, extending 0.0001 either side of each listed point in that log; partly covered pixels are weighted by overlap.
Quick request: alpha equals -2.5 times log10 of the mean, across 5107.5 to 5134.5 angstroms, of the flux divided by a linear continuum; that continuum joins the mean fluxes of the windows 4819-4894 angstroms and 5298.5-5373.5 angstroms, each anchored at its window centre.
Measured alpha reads 0.16 mag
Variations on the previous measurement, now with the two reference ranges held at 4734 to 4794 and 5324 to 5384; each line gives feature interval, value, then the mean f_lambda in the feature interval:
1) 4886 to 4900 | 0.16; 0.78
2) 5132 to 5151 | 0.27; 0.714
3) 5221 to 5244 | 0.30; 0.703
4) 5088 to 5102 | 0.19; 0.772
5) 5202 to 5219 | 0.33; 0.681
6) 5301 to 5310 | -0.17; 1.09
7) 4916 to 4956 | 0.09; 0.838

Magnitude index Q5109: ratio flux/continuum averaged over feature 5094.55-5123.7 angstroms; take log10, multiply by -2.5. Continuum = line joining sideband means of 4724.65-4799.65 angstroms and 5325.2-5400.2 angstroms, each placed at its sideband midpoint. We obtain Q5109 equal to 0.17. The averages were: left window 0.875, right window 0.9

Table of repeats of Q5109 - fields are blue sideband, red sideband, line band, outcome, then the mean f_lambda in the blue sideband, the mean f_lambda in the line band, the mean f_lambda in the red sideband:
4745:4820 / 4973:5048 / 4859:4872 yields 0.15 mag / 0.844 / 0.729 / 0.832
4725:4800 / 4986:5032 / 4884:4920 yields 0.10 mag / 0.875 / 0.779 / 0.836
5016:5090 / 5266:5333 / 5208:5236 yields 0.35 mag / 0.809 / 0.688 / 1.02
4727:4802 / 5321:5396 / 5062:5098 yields 0.13 mag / 0.874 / 0.796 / 0.924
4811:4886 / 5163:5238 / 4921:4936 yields -0.19 mag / 0.723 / 0.854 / 0.7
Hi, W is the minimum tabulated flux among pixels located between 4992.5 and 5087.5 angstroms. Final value 0.769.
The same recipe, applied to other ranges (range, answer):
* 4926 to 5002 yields 0.8039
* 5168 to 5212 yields 0.6523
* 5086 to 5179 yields 0.6803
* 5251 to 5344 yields 0.7148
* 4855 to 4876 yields 0.6937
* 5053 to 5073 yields 0.7972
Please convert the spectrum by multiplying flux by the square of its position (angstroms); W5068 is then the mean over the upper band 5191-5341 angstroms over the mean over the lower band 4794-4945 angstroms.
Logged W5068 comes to 1.33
